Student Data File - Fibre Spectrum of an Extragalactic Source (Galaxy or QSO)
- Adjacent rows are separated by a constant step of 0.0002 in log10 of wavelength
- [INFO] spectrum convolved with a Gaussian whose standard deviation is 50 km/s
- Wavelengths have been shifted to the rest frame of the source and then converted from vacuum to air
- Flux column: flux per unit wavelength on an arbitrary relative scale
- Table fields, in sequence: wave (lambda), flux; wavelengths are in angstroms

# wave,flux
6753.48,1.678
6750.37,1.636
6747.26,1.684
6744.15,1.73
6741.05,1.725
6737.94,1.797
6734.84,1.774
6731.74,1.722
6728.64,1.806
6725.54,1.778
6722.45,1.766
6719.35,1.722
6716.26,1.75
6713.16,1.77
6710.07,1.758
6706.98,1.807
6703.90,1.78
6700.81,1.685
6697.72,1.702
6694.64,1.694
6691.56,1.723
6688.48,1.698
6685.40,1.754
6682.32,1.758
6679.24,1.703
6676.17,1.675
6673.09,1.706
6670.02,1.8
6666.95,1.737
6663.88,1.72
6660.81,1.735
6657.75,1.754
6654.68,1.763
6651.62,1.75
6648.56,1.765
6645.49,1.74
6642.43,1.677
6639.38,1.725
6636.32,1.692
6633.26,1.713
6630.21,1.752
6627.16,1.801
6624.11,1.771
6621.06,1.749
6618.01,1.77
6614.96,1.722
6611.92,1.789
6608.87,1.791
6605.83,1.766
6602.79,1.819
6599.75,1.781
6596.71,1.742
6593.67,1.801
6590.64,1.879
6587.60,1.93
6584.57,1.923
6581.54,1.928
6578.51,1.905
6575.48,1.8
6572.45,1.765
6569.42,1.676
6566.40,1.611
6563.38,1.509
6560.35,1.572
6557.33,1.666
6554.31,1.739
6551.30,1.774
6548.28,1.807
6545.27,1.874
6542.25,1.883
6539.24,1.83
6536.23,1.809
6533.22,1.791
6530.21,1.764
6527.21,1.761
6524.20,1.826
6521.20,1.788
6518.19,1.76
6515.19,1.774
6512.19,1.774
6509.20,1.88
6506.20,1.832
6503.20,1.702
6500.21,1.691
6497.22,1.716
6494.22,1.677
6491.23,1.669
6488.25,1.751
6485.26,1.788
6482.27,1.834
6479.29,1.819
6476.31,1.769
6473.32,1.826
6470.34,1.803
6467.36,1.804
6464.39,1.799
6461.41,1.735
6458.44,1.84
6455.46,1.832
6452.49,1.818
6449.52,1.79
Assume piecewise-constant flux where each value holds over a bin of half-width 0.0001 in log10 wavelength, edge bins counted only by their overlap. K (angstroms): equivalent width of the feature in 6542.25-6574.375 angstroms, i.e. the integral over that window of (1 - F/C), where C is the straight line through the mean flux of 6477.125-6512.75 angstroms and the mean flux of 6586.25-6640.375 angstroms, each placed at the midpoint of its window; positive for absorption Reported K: 1.1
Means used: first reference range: 1.76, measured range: 1.71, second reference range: 1.78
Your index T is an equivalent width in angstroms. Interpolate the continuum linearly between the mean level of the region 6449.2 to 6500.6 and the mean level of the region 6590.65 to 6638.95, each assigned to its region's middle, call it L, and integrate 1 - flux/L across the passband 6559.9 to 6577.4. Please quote 1.0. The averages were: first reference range 1.78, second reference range 1.77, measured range 1.67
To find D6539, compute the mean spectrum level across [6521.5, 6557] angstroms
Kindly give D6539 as 1.8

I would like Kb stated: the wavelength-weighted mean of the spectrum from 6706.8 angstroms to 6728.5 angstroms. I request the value 1.76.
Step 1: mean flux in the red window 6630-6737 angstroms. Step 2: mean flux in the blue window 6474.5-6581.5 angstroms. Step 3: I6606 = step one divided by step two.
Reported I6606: 0.99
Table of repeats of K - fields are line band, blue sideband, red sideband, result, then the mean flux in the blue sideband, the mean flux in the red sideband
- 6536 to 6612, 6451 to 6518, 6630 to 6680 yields -1.3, 1.78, 1.73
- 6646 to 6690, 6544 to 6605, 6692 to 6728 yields 0.5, 1.77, 1.75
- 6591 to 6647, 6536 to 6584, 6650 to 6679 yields -0.3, 1.76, 1.74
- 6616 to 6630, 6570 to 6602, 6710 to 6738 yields 0.4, 1.84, 1.76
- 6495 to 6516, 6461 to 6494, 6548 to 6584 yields 0.0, 1.78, 1.73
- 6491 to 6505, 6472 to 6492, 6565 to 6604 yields 0.7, 1.78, 1.81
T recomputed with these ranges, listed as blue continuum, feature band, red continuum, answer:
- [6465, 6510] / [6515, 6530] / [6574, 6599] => 0.2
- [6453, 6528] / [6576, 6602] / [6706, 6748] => -1.3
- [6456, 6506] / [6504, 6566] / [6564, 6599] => 0.7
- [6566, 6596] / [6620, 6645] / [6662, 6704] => 0.6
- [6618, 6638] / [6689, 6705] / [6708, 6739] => 0.4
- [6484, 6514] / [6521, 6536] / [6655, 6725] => -0.4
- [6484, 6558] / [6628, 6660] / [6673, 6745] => 0.3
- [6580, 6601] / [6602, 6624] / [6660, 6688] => 0.6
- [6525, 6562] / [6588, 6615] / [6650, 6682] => -0.7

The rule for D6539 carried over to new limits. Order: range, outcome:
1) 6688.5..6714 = 1.74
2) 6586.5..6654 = 1.77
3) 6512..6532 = 1.78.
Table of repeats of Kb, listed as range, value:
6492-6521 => 1.76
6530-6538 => 1.79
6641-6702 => 1.73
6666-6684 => 1.73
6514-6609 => 1.78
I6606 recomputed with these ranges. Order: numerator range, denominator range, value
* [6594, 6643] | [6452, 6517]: 0.99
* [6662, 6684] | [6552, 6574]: 1.05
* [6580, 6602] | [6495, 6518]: 1.05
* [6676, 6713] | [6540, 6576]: 1.01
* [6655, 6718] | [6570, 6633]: 0.96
